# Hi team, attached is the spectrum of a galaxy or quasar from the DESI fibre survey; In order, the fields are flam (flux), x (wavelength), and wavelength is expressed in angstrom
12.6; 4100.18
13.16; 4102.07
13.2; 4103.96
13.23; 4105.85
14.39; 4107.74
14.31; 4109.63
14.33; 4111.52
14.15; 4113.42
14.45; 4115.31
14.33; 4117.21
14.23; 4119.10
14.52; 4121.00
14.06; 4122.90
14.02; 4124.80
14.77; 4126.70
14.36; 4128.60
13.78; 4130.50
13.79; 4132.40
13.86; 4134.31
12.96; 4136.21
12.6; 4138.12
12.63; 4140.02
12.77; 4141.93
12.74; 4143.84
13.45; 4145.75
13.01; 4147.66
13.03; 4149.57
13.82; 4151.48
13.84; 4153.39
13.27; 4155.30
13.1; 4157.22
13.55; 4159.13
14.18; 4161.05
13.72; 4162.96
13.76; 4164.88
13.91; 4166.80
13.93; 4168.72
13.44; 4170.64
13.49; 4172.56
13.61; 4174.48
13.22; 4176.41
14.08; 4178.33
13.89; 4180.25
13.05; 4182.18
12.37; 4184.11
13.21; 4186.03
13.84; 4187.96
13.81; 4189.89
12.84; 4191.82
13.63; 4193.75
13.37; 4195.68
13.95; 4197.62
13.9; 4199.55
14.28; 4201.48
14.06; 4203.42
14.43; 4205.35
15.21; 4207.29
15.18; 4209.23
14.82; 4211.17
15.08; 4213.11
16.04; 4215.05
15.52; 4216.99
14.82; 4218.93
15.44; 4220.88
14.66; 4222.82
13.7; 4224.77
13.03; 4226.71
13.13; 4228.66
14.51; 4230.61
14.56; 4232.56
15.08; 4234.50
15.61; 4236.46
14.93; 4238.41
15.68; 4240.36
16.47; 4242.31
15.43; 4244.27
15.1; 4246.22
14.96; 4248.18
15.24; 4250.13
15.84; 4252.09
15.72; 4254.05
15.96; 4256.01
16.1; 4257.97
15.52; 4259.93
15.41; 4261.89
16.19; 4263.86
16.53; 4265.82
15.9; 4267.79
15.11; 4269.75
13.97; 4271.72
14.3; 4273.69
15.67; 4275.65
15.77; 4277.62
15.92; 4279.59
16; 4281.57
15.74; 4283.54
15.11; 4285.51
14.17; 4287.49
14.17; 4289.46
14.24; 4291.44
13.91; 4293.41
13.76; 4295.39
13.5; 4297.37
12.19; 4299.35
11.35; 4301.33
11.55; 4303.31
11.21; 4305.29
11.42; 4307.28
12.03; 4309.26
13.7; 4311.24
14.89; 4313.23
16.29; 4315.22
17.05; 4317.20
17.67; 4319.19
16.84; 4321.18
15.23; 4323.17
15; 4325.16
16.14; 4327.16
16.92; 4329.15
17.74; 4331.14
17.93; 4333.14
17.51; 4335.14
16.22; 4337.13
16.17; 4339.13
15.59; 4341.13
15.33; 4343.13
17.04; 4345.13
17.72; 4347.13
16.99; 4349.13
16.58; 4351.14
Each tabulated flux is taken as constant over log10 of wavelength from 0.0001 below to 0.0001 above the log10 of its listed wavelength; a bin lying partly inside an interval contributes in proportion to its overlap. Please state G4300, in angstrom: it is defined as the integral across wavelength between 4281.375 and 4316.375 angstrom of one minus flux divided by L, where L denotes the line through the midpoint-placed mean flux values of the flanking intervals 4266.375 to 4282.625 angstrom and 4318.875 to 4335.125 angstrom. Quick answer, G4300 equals 5.2 angstrom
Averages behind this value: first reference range 15.4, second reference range 16.7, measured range 13.6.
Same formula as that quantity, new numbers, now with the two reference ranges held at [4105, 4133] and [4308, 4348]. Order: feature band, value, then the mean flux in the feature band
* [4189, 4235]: 2.1 angstrom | 14.4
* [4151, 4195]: 3.4 angstrom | 13.5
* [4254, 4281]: 0.0 angstrom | 15.6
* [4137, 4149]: 1.3 angstrom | 12.9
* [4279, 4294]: 0.8 angstrom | 14.9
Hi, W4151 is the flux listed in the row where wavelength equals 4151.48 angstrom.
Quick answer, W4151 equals 13.82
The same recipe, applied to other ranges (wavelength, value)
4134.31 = 13.86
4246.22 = 15.1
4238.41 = 14.93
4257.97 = 16.1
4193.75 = 13.63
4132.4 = 13.79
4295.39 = 13.76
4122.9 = 14.06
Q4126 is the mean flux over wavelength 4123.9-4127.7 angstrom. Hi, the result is 14.4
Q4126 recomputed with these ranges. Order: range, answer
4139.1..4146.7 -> 12.9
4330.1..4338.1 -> 17.4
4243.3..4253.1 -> 15.3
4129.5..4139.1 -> 13.4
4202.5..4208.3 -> 14.6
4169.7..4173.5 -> 13.5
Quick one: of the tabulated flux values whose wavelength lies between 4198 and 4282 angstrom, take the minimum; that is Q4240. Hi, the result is 13.03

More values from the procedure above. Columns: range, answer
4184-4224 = 12.37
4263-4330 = 11.21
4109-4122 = 14.15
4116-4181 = 12.6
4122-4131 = 13.78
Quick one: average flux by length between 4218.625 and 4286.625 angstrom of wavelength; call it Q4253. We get 15.2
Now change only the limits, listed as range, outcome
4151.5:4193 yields 13.5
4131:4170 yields 13.4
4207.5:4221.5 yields 15.3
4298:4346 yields 15.1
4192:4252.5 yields 14.7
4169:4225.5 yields 14.1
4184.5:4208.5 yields 13.9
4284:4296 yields 14.3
